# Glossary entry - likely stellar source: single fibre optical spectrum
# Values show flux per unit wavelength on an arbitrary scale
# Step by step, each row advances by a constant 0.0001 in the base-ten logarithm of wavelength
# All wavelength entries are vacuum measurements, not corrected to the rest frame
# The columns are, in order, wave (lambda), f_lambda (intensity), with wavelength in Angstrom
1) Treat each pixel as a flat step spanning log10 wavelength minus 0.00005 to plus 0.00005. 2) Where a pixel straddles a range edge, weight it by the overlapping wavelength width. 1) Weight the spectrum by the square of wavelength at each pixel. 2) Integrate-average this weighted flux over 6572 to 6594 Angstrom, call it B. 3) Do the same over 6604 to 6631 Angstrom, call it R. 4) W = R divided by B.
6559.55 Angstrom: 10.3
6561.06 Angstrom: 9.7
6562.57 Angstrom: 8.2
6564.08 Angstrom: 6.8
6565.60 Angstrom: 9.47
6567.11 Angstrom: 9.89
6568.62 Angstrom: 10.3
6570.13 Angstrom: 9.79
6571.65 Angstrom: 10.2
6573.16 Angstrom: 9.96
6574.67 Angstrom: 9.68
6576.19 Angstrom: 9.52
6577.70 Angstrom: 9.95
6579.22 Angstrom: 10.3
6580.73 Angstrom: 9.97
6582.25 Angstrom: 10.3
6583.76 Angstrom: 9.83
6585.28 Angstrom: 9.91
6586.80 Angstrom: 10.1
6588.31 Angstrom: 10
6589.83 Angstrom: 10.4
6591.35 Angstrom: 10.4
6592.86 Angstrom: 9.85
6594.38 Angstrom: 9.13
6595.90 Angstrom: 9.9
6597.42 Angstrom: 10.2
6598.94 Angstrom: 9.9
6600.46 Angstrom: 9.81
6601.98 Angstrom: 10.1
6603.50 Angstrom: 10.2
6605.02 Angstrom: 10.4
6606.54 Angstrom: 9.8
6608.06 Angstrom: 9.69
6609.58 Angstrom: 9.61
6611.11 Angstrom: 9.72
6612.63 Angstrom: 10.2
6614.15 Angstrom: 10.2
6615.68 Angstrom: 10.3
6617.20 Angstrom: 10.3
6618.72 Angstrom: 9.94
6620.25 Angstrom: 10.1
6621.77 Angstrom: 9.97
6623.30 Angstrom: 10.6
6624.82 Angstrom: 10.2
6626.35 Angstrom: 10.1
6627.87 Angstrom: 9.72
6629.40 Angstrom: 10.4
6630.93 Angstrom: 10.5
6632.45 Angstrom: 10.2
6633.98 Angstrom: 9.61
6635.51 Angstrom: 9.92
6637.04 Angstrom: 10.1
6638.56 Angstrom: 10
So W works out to 1.0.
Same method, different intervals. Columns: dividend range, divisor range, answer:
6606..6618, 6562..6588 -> 1.04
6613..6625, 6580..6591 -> 1.02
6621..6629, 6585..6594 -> 1.02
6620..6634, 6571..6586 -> 1.04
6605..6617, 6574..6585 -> 1.01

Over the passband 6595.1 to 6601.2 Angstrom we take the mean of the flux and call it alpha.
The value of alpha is 9.94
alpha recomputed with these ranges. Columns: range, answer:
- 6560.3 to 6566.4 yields 8.55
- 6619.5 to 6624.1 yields 10.2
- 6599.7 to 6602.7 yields 9.95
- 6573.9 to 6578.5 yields 9.72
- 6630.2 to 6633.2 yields 10.4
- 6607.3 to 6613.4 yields 9.81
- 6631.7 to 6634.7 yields 9.9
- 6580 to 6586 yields 10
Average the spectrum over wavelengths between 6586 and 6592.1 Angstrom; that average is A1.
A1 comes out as 10.2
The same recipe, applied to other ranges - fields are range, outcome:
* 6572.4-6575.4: 9.85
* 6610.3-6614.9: 10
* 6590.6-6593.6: 10.2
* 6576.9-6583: 10.1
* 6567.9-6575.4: 9.99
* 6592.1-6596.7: 9.64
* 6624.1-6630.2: 10.1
